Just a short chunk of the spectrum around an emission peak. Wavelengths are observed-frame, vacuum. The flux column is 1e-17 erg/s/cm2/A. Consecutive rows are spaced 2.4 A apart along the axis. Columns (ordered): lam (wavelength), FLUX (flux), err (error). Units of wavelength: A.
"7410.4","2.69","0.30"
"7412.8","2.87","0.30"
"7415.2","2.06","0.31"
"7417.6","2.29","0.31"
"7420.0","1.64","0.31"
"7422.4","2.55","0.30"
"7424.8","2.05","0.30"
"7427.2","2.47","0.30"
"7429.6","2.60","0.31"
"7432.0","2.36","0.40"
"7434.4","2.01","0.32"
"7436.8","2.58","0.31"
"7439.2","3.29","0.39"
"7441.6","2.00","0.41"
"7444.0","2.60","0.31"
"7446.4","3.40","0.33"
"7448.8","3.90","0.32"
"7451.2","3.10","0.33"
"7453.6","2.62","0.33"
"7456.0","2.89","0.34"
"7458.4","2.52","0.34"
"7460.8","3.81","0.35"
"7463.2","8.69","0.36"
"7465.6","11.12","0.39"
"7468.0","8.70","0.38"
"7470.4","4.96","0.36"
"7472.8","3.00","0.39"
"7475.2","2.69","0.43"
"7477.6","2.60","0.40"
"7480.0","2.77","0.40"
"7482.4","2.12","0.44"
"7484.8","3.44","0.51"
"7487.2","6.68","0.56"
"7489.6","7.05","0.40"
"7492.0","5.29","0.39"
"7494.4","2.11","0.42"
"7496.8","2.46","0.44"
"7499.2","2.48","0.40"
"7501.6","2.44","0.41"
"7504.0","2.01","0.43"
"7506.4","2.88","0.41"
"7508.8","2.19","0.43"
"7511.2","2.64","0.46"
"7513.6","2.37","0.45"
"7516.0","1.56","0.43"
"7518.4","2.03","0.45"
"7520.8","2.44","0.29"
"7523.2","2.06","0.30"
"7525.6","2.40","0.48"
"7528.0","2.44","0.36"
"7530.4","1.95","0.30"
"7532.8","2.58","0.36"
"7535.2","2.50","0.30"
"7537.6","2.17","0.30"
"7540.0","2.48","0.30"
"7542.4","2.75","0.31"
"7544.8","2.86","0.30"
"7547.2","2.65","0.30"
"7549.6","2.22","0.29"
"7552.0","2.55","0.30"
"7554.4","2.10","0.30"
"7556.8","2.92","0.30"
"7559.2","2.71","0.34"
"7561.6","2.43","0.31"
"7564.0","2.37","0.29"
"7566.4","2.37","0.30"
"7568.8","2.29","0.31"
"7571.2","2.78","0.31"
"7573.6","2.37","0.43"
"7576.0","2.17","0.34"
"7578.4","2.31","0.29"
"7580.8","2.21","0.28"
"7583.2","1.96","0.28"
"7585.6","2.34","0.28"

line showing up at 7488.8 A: [N II]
